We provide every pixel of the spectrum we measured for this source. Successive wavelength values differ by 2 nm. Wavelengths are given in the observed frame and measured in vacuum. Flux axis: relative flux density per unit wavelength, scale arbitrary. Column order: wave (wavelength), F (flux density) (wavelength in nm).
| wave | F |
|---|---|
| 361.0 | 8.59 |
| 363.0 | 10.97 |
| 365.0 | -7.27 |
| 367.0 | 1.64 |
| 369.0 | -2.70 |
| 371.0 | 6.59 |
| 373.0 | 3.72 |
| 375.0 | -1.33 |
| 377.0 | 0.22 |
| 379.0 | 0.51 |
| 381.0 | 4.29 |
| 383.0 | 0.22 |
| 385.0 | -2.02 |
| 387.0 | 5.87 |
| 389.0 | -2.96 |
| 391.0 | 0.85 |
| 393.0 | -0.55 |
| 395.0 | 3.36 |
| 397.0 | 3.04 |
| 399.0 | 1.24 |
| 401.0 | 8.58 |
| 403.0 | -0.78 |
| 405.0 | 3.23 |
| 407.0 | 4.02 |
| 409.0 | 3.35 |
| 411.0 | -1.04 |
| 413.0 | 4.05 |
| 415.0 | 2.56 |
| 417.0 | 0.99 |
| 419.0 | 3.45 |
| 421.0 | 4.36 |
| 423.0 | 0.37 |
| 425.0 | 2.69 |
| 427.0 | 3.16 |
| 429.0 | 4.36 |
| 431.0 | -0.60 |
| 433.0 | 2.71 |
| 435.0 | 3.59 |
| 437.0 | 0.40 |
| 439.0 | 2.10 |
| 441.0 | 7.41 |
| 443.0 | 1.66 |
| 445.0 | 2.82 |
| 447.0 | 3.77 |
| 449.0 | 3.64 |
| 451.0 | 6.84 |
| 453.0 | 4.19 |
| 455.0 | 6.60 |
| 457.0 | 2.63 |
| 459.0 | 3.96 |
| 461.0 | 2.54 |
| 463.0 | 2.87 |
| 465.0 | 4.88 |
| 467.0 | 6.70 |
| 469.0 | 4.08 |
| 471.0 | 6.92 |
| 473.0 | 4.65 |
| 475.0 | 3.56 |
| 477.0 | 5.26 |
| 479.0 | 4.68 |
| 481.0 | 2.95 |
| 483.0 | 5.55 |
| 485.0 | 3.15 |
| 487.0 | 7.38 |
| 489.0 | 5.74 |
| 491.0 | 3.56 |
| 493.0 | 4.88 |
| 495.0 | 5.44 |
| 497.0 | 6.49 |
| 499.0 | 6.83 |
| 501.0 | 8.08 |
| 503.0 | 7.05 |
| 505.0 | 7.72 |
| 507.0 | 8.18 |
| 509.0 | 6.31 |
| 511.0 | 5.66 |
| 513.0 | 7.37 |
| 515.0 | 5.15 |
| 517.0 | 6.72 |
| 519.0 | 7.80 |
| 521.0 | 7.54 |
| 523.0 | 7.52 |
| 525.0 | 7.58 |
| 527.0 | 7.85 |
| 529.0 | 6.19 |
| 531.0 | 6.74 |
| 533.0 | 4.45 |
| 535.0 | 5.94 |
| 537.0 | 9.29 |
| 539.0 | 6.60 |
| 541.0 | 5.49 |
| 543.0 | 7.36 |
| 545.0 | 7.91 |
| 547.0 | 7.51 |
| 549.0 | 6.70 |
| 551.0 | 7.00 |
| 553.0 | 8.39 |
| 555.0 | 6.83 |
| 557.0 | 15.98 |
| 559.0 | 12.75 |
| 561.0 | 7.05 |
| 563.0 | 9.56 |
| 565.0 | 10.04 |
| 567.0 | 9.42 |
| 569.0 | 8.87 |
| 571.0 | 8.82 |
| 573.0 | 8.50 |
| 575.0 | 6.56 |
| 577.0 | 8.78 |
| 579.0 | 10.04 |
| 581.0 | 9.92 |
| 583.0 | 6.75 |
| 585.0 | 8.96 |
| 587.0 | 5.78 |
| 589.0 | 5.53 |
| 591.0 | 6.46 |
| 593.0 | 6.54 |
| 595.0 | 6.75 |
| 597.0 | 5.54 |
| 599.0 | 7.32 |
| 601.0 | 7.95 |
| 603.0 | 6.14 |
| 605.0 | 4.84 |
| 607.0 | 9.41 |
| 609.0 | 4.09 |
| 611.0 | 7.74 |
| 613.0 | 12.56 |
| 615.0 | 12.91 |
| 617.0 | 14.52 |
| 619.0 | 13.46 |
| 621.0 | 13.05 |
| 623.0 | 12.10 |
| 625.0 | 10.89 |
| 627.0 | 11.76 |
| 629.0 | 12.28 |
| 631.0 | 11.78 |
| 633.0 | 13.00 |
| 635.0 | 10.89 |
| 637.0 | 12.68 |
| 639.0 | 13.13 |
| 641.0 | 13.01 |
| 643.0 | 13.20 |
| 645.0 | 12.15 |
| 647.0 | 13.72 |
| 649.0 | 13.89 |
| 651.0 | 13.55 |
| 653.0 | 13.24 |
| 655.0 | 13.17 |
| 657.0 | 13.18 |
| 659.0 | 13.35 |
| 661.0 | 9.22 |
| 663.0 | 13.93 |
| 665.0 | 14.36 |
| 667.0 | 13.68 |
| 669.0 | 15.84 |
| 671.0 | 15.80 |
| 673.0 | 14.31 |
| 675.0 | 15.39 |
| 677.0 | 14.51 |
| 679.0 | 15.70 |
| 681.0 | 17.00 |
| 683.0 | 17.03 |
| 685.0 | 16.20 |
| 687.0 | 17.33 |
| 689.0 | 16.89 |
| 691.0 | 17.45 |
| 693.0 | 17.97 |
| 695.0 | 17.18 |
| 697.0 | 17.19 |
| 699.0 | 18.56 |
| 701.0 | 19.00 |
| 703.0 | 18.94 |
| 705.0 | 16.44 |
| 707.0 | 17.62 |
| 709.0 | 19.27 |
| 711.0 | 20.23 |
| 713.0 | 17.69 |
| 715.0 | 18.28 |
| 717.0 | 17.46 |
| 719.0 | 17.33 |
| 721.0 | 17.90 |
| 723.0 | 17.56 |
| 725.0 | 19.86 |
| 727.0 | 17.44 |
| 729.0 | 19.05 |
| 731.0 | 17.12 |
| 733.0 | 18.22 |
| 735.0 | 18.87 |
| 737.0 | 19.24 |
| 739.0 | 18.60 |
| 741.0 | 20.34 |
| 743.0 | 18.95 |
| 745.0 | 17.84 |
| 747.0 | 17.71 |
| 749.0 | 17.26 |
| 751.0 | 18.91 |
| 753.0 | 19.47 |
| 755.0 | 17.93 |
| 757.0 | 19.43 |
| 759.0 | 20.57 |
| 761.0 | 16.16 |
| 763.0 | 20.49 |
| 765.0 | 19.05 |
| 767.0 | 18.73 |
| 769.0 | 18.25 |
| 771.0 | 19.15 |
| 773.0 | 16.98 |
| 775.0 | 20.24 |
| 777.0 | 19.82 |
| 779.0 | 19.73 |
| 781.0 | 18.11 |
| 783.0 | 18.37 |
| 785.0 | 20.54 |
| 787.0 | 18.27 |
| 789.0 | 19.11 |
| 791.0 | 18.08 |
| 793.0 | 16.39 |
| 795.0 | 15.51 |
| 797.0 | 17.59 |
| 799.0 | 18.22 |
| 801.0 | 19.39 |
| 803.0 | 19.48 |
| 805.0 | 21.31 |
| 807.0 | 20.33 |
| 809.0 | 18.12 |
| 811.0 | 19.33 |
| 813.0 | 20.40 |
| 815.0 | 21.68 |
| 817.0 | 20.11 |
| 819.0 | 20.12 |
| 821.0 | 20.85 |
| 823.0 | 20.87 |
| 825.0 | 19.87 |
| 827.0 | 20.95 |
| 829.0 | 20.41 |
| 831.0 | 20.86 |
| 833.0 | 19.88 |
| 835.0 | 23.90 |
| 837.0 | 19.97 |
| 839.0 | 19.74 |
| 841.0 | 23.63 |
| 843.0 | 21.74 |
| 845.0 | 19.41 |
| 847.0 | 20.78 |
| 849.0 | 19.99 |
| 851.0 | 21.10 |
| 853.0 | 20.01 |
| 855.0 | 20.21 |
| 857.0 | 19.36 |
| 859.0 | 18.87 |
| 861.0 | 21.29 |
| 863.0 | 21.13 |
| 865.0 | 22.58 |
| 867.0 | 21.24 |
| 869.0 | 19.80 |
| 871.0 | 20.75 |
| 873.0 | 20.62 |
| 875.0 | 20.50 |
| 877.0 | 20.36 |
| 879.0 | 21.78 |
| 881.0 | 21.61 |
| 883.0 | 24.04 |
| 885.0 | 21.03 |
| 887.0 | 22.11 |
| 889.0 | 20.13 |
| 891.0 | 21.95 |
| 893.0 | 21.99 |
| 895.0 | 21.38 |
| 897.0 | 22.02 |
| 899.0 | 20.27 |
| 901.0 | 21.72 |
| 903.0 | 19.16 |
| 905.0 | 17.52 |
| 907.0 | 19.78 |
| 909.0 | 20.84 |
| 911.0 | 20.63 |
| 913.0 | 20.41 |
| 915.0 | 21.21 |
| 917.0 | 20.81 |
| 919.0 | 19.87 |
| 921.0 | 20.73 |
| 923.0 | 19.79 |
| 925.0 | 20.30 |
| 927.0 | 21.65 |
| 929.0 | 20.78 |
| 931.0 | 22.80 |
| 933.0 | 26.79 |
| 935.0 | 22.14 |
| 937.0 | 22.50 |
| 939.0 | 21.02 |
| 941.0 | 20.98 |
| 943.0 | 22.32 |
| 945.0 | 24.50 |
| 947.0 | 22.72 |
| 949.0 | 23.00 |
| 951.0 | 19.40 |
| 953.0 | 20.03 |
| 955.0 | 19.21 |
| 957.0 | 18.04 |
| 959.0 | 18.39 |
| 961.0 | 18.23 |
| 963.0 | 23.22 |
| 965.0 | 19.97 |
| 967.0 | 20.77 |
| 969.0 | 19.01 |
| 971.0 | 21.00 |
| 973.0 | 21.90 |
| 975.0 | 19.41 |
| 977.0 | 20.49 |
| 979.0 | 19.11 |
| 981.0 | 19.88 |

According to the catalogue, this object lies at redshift 0.53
